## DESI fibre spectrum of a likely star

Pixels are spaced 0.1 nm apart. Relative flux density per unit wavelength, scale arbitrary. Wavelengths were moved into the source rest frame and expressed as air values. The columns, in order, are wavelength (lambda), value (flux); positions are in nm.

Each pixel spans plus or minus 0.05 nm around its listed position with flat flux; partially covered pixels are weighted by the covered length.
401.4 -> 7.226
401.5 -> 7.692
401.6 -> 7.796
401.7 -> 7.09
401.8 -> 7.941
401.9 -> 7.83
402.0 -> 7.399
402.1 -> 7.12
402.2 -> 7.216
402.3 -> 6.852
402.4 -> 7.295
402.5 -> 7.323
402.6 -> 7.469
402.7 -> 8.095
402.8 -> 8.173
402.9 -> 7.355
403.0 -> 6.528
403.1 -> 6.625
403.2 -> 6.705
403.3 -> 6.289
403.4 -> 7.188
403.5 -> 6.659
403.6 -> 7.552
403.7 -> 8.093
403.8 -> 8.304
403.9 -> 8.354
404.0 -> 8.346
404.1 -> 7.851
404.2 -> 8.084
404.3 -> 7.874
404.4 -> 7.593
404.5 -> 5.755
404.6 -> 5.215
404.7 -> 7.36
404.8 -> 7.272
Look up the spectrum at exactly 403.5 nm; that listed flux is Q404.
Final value 6.659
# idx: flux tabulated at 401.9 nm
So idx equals 7.83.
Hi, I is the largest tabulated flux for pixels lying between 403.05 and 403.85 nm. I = 8.304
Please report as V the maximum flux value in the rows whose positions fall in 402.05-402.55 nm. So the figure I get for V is 7.323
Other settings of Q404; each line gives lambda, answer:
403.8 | 8.304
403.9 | 8.354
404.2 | 8.084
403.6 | 7.552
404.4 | 7.593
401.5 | 7.692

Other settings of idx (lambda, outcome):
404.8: 7.272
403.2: 6.705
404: 8.346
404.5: 5.755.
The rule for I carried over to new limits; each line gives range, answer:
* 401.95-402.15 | 7.399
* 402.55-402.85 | 8.173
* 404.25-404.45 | 7.874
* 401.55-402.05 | 7.941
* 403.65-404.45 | 8.354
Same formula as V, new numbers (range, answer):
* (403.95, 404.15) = 8.346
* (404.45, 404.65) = 5.755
